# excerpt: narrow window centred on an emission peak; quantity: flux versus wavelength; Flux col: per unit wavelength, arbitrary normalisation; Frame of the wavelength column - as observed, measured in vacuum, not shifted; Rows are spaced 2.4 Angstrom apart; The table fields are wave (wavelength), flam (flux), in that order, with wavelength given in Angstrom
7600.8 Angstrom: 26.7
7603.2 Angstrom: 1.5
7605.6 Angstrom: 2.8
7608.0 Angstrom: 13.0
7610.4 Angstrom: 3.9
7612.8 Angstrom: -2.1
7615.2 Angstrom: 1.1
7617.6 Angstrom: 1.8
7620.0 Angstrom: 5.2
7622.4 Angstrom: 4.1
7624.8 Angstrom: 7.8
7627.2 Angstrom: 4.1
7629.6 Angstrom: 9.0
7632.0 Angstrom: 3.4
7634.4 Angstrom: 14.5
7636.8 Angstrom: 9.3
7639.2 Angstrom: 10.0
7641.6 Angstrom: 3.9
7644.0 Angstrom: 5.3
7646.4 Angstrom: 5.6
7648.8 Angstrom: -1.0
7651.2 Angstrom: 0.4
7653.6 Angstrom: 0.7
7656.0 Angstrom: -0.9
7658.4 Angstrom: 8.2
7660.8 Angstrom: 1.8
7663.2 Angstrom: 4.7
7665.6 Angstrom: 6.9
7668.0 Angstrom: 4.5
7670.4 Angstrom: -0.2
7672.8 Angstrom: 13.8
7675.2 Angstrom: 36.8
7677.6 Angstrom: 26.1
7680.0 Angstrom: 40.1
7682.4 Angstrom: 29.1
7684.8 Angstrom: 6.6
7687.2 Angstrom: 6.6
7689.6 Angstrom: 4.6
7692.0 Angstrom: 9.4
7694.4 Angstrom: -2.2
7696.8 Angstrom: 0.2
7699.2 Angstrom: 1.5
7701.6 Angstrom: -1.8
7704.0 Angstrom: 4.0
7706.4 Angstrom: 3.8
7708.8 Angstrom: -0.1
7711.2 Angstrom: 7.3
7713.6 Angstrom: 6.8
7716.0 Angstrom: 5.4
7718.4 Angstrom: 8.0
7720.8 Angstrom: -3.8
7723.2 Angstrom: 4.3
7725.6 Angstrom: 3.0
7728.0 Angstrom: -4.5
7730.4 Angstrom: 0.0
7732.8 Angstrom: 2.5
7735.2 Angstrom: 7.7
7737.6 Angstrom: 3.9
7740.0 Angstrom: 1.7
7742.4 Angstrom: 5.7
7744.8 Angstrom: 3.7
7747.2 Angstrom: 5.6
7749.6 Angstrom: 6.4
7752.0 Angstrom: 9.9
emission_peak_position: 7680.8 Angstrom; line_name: [O II]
